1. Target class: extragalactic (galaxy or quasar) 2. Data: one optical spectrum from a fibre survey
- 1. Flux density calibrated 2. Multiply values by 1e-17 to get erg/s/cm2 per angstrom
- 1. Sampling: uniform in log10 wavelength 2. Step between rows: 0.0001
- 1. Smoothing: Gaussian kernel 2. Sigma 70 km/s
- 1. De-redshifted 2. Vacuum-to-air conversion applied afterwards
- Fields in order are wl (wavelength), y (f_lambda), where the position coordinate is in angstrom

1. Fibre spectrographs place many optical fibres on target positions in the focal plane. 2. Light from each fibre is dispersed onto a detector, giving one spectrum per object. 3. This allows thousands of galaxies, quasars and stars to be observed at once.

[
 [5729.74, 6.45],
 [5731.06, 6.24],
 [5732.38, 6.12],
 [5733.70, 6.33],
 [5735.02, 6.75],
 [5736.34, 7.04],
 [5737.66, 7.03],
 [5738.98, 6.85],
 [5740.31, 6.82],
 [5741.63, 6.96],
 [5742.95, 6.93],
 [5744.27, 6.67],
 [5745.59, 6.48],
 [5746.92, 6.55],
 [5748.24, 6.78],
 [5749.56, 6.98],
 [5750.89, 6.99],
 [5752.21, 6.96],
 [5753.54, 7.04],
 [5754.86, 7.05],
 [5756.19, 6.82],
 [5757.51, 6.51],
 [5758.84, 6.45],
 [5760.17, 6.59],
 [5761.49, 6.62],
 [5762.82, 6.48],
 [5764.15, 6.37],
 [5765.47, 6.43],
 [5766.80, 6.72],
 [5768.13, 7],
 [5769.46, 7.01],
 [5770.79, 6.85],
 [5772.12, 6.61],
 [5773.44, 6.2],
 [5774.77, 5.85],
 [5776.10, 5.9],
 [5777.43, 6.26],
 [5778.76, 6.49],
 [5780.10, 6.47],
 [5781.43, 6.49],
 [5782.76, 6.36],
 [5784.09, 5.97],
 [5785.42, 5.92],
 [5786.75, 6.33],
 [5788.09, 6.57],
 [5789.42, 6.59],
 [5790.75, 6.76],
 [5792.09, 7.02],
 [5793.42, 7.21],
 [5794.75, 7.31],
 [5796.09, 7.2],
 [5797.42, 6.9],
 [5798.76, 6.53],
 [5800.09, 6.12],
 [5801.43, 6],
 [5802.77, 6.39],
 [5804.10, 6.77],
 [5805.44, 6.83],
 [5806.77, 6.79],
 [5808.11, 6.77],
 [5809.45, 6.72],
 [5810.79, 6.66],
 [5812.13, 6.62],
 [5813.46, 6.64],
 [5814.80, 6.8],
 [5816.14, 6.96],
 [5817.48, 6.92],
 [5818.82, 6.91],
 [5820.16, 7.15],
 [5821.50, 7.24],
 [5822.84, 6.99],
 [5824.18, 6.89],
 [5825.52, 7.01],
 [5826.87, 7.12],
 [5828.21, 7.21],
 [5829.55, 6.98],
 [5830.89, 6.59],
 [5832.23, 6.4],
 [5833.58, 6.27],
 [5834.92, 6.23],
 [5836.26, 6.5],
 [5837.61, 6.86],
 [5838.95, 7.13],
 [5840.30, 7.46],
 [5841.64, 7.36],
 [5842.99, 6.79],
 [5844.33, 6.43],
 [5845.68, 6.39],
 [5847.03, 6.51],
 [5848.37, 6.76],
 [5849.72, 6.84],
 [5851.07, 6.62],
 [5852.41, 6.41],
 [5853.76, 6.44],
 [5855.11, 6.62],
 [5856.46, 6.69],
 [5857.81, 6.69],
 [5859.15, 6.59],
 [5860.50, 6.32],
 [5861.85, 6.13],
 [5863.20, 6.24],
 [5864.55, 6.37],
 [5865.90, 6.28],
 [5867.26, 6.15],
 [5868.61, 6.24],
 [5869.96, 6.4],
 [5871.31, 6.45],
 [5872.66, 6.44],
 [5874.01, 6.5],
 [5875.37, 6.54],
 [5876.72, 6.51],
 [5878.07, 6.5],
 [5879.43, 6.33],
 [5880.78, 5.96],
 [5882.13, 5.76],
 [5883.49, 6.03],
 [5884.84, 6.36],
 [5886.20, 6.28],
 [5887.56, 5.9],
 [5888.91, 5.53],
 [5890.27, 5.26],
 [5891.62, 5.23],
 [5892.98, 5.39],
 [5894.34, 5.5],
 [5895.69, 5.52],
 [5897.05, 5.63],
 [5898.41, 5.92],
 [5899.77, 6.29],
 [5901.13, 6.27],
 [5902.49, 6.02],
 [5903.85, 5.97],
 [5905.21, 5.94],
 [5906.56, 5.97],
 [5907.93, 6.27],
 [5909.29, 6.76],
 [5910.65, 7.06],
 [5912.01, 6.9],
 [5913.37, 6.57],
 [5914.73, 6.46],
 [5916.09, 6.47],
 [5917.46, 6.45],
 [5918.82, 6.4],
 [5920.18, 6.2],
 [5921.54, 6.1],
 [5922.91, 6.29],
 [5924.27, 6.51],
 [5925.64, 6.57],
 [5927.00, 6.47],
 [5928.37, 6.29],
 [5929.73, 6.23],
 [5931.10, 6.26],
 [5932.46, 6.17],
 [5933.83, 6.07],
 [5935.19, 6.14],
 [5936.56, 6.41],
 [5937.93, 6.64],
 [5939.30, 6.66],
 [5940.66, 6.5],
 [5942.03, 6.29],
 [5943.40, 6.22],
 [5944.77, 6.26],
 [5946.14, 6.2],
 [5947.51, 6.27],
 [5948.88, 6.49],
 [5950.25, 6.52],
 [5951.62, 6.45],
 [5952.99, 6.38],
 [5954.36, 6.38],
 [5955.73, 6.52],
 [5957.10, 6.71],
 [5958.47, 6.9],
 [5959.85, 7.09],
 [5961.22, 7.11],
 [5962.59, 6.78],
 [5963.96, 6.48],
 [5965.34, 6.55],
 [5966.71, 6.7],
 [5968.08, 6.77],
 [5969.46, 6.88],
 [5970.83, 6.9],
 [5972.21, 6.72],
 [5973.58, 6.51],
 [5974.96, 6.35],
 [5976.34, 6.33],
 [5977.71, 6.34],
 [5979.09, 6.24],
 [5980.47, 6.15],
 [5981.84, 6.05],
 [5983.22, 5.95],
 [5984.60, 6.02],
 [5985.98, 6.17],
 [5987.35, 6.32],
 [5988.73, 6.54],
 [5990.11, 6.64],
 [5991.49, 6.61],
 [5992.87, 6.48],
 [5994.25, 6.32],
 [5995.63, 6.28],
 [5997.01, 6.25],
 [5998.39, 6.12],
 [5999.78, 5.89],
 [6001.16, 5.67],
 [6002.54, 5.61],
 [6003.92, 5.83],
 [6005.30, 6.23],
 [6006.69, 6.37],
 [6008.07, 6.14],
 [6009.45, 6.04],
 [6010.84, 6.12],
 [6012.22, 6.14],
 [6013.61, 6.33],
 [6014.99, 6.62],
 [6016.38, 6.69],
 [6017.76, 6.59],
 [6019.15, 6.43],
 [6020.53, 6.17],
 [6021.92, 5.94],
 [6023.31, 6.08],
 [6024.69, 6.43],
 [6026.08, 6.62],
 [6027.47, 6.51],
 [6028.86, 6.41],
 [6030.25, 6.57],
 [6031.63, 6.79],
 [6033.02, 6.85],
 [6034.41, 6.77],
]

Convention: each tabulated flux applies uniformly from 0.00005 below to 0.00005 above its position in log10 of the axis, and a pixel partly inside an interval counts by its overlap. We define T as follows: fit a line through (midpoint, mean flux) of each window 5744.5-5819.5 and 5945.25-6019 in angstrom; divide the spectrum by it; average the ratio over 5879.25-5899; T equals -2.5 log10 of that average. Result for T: 0.13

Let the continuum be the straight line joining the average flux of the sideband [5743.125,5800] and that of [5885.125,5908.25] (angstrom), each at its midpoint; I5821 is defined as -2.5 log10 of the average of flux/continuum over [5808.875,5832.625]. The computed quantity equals -0.096 mag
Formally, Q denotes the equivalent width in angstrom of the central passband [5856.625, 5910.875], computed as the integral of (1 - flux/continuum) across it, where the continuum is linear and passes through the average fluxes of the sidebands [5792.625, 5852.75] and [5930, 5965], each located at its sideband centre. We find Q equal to 4.1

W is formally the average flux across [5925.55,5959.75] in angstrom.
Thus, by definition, 6.41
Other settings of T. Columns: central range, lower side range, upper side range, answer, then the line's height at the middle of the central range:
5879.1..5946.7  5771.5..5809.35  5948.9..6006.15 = 0.05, 6.45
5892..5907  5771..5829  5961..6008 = 0.11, 6.49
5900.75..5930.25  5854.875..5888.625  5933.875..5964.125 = 0.01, 6.43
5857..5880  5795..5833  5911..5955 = 0.04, 6.61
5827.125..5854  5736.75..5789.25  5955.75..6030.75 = -0.03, 6.53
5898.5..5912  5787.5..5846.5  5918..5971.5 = 0.05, 6.58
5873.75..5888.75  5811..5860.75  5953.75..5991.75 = 0.08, 6.69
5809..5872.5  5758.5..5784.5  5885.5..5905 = -0.10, 6.07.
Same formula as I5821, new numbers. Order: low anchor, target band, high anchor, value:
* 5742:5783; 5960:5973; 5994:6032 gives -0.08 mag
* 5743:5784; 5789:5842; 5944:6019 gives -0.04 mag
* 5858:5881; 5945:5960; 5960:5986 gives -0.01 mag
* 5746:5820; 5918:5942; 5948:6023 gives 0.02 mag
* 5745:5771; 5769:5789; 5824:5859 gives 0.06 mag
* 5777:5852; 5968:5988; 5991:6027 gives -0.01 mag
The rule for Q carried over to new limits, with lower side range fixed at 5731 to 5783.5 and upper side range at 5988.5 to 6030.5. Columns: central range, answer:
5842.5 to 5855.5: -0.2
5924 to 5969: -0.9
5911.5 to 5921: -0.1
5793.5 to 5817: -0.6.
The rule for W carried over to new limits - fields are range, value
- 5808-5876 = 6.67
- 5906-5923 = 6.46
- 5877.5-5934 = 6.14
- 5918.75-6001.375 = 6.41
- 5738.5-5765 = 6.74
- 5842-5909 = 6.21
